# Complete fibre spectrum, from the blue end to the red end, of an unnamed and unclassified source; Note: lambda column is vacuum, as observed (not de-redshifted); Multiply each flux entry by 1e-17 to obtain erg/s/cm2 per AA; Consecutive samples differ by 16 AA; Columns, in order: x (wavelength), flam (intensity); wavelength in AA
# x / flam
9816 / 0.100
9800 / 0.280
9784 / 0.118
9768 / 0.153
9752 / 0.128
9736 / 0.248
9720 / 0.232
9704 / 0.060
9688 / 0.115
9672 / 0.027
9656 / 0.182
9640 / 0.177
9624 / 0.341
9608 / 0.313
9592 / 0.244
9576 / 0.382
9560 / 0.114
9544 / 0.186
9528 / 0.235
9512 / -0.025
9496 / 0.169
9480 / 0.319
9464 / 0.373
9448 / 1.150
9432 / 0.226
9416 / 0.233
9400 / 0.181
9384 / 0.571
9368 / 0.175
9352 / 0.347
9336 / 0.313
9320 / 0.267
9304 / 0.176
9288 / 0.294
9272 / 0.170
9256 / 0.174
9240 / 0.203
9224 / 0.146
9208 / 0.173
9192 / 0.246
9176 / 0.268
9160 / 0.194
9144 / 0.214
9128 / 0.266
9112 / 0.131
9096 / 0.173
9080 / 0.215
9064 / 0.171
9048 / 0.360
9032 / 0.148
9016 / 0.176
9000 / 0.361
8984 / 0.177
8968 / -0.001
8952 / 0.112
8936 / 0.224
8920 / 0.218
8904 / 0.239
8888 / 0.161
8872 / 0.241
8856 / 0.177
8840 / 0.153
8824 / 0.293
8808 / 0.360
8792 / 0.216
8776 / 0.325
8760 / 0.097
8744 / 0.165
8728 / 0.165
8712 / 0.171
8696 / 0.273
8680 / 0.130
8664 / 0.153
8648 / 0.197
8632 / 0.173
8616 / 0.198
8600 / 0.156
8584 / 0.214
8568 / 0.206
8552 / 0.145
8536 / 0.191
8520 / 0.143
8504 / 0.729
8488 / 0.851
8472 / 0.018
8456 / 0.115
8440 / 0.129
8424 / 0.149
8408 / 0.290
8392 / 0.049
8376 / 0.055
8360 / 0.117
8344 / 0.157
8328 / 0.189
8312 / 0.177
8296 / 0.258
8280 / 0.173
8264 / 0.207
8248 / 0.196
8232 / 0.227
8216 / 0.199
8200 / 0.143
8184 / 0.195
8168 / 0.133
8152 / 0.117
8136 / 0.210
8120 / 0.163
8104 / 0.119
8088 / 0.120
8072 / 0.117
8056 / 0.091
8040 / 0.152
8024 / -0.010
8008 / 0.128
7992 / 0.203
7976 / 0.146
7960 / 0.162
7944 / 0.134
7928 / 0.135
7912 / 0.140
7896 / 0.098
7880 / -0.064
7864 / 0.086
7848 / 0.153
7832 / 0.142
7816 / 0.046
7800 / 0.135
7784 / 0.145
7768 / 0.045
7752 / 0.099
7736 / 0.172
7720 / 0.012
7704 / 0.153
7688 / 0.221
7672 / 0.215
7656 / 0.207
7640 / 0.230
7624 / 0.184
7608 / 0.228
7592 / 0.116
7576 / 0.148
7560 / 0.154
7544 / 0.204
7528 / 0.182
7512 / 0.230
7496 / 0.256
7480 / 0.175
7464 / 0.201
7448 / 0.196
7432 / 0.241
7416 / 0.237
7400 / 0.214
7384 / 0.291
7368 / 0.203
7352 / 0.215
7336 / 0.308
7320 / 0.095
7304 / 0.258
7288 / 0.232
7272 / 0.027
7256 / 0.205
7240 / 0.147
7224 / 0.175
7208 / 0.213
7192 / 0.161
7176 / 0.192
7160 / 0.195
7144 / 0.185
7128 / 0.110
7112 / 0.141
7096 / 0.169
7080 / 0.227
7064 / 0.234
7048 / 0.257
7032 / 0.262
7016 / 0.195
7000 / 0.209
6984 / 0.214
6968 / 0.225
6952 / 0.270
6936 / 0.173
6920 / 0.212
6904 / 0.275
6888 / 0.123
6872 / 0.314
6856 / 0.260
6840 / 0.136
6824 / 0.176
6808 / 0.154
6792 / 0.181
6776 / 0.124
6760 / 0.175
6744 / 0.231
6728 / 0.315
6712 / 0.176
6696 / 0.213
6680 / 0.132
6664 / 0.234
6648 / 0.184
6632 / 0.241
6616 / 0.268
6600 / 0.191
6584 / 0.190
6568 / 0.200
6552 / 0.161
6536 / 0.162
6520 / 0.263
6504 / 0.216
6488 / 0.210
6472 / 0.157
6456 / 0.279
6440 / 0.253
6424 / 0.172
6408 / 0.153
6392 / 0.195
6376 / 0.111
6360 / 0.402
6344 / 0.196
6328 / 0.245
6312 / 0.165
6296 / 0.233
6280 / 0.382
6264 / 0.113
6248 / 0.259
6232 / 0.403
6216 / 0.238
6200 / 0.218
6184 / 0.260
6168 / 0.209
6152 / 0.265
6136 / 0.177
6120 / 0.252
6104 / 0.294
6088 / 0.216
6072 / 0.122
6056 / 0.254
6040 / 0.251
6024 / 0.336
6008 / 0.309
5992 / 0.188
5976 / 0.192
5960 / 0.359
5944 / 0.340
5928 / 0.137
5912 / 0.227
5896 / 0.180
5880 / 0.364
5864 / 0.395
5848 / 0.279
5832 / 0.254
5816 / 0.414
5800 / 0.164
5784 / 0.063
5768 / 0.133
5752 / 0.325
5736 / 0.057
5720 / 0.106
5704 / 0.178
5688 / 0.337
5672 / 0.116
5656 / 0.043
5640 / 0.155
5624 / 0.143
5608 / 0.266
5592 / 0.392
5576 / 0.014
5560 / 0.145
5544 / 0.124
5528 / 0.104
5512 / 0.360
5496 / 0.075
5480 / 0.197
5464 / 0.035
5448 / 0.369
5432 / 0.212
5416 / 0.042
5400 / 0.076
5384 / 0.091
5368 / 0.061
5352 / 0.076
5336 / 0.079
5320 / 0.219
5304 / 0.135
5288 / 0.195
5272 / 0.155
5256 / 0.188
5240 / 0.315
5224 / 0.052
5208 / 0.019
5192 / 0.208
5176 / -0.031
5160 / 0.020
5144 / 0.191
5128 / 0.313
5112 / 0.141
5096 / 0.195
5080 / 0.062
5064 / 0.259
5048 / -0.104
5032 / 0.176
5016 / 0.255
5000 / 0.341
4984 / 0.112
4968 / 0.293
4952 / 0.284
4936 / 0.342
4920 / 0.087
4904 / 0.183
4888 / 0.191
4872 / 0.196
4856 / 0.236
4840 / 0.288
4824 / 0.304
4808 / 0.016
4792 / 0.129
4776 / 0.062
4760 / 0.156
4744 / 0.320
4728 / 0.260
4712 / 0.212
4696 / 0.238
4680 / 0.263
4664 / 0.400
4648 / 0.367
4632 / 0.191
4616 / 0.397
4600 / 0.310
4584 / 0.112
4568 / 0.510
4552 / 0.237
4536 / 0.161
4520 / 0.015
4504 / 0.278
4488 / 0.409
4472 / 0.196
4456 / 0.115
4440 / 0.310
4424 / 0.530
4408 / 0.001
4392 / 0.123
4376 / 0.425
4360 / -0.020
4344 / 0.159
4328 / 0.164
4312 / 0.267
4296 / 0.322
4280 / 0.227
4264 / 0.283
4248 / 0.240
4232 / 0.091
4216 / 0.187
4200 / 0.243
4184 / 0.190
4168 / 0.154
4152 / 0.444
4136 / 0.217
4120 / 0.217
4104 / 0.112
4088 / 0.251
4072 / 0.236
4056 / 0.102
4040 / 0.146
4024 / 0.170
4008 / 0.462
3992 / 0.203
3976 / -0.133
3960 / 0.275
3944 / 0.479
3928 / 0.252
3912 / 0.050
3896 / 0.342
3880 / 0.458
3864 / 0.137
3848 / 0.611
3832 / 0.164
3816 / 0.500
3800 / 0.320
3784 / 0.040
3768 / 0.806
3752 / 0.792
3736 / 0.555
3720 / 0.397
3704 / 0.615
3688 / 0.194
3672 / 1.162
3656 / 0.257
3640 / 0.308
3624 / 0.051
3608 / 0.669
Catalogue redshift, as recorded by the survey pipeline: 1.28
